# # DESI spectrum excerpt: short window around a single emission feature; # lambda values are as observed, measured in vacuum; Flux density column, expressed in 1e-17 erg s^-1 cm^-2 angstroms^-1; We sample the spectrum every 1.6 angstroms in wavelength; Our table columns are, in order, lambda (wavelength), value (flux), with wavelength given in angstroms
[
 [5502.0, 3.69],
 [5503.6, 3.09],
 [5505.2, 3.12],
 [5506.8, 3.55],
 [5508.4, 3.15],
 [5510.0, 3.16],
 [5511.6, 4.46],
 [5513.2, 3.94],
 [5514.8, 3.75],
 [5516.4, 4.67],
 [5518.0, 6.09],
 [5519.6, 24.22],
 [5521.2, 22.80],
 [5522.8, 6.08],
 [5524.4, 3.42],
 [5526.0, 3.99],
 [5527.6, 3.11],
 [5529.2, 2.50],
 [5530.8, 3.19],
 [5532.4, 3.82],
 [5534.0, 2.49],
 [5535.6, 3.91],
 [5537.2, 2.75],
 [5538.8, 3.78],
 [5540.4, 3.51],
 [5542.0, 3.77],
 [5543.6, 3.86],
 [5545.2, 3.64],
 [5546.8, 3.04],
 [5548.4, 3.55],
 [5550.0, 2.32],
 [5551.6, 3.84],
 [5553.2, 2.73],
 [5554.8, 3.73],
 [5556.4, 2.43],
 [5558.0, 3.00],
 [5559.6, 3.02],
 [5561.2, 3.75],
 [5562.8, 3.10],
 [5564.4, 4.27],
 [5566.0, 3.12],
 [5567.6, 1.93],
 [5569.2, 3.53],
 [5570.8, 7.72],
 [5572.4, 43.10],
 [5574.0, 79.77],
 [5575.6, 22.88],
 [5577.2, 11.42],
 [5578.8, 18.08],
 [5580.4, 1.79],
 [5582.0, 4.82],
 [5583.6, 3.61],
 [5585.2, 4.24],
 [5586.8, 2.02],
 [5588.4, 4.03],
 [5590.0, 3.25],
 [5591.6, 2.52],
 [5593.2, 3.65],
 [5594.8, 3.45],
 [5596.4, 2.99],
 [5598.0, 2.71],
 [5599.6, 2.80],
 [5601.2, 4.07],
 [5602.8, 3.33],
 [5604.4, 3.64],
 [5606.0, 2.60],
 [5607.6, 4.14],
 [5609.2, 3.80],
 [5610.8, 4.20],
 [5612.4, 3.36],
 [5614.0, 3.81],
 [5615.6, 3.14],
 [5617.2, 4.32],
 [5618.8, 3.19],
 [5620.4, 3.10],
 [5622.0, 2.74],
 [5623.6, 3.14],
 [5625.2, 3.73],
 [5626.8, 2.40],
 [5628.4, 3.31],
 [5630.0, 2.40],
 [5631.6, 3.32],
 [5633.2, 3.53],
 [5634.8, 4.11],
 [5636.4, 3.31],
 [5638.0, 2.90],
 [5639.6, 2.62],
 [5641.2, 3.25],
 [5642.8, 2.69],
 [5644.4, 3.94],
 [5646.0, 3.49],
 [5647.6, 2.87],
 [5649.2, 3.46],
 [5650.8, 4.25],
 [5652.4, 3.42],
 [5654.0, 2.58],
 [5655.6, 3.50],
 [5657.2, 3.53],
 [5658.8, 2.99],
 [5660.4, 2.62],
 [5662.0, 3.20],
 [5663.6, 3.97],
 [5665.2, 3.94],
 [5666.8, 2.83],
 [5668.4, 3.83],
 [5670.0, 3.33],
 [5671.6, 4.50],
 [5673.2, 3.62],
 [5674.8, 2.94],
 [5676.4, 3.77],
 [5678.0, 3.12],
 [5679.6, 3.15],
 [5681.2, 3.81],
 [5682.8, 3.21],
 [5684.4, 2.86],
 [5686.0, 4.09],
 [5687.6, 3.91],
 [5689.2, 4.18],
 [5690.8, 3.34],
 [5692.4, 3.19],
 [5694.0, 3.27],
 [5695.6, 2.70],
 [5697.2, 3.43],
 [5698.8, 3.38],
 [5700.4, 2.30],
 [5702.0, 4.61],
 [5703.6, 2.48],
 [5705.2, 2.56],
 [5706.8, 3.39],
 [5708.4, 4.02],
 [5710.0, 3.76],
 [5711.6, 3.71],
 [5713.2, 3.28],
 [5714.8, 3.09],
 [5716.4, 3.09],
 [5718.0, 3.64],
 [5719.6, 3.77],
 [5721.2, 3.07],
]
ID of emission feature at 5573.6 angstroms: [O III]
